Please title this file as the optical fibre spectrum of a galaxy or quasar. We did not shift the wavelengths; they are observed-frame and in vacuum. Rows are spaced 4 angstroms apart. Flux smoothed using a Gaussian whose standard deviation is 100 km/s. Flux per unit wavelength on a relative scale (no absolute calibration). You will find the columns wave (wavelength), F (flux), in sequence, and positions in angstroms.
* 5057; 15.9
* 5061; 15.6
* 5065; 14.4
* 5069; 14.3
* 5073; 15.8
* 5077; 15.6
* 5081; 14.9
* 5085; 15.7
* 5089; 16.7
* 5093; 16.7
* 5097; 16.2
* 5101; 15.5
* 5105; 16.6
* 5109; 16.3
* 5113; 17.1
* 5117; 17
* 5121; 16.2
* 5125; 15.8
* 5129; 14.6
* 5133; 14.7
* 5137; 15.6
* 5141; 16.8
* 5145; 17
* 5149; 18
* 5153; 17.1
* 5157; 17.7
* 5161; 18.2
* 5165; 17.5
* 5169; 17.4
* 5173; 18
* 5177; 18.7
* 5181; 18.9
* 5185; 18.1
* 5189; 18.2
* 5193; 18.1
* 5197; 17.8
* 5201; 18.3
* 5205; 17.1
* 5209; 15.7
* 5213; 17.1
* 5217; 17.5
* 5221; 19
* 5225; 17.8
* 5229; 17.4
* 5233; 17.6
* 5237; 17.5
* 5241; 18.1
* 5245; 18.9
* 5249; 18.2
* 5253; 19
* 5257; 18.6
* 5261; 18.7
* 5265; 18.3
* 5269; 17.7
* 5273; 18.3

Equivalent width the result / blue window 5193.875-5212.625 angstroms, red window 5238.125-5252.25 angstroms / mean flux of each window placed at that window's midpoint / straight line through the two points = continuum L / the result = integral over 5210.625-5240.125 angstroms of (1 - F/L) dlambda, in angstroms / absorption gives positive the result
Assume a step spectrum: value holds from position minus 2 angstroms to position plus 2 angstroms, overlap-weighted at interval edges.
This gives 0.3 angstroms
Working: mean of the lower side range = 17.3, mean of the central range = 17.7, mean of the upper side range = 18.4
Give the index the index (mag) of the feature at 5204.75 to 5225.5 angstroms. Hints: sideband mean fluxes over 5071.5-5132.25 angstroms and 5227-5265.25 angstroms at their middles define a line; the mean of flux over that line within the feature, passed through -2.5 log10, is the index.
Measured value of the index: 0.02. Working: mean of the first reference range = 16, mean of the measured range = 17.4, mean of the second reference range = 18.2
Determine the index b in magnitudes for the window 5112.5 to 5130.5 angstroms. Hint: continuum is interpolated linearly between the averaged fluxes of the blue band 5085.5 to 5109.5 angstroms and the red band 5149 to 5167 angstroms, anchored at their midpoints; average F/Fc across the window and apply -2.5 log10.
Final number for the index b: 0.048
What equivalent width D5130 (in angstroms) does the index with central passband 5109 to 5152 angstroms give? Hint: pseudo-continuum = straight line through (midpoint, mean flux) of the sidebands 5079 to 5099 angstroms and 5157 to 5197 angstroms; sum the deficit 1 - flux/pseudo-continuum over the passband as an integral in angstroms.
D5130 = 1.78 angstroms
